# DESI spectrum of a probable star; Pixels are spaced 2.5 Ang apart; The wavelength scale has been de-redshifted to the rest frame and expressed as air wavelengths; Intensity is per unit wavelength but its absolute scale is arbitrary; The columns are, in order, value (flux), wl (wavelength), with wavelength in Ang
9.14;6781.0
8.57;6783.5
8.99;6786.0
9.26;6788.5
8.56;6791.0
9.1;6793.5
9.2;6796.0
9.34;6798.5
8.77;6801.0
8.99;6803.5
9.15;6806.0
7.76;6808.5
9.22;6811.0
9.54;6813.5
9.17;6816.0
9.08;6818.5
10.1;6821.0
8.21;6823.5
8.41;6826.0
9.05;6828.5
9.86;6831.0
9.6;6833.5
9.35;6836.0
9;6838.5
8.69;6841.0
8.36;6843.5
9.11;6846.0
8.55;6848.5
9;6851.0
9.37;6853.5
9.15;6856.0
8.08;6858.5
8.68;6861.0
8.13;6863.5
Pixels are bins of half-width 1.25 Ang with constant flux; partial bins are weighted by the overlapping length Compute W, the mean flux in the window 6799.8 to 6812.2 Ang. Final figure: 8.78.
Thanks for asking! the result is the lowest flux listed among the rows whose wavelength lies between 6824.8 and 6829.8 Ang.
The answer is 8.41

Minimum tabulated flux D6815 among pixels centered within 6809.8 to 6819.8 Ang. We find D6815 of 9.08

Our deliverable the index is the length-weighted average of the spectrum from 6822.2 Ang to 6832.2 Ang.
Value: 8.88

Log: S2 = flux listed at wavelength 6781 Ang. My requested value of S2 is 9.14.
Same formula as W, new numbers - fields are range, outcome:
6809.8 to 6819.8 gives 9.26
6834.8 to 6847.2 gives 8.9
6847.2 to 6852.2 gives 8.78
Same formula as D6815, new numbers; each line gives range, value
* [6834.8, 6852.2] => 8.36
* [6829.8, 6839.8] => 9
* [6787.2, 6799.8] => 8.56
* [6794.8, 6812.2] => 7.76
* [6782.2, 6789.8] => 8.57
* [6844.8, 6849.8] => 8.55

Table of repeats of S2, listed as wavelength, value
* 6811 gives 9.22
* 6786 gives 8.99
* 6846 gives 9.11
